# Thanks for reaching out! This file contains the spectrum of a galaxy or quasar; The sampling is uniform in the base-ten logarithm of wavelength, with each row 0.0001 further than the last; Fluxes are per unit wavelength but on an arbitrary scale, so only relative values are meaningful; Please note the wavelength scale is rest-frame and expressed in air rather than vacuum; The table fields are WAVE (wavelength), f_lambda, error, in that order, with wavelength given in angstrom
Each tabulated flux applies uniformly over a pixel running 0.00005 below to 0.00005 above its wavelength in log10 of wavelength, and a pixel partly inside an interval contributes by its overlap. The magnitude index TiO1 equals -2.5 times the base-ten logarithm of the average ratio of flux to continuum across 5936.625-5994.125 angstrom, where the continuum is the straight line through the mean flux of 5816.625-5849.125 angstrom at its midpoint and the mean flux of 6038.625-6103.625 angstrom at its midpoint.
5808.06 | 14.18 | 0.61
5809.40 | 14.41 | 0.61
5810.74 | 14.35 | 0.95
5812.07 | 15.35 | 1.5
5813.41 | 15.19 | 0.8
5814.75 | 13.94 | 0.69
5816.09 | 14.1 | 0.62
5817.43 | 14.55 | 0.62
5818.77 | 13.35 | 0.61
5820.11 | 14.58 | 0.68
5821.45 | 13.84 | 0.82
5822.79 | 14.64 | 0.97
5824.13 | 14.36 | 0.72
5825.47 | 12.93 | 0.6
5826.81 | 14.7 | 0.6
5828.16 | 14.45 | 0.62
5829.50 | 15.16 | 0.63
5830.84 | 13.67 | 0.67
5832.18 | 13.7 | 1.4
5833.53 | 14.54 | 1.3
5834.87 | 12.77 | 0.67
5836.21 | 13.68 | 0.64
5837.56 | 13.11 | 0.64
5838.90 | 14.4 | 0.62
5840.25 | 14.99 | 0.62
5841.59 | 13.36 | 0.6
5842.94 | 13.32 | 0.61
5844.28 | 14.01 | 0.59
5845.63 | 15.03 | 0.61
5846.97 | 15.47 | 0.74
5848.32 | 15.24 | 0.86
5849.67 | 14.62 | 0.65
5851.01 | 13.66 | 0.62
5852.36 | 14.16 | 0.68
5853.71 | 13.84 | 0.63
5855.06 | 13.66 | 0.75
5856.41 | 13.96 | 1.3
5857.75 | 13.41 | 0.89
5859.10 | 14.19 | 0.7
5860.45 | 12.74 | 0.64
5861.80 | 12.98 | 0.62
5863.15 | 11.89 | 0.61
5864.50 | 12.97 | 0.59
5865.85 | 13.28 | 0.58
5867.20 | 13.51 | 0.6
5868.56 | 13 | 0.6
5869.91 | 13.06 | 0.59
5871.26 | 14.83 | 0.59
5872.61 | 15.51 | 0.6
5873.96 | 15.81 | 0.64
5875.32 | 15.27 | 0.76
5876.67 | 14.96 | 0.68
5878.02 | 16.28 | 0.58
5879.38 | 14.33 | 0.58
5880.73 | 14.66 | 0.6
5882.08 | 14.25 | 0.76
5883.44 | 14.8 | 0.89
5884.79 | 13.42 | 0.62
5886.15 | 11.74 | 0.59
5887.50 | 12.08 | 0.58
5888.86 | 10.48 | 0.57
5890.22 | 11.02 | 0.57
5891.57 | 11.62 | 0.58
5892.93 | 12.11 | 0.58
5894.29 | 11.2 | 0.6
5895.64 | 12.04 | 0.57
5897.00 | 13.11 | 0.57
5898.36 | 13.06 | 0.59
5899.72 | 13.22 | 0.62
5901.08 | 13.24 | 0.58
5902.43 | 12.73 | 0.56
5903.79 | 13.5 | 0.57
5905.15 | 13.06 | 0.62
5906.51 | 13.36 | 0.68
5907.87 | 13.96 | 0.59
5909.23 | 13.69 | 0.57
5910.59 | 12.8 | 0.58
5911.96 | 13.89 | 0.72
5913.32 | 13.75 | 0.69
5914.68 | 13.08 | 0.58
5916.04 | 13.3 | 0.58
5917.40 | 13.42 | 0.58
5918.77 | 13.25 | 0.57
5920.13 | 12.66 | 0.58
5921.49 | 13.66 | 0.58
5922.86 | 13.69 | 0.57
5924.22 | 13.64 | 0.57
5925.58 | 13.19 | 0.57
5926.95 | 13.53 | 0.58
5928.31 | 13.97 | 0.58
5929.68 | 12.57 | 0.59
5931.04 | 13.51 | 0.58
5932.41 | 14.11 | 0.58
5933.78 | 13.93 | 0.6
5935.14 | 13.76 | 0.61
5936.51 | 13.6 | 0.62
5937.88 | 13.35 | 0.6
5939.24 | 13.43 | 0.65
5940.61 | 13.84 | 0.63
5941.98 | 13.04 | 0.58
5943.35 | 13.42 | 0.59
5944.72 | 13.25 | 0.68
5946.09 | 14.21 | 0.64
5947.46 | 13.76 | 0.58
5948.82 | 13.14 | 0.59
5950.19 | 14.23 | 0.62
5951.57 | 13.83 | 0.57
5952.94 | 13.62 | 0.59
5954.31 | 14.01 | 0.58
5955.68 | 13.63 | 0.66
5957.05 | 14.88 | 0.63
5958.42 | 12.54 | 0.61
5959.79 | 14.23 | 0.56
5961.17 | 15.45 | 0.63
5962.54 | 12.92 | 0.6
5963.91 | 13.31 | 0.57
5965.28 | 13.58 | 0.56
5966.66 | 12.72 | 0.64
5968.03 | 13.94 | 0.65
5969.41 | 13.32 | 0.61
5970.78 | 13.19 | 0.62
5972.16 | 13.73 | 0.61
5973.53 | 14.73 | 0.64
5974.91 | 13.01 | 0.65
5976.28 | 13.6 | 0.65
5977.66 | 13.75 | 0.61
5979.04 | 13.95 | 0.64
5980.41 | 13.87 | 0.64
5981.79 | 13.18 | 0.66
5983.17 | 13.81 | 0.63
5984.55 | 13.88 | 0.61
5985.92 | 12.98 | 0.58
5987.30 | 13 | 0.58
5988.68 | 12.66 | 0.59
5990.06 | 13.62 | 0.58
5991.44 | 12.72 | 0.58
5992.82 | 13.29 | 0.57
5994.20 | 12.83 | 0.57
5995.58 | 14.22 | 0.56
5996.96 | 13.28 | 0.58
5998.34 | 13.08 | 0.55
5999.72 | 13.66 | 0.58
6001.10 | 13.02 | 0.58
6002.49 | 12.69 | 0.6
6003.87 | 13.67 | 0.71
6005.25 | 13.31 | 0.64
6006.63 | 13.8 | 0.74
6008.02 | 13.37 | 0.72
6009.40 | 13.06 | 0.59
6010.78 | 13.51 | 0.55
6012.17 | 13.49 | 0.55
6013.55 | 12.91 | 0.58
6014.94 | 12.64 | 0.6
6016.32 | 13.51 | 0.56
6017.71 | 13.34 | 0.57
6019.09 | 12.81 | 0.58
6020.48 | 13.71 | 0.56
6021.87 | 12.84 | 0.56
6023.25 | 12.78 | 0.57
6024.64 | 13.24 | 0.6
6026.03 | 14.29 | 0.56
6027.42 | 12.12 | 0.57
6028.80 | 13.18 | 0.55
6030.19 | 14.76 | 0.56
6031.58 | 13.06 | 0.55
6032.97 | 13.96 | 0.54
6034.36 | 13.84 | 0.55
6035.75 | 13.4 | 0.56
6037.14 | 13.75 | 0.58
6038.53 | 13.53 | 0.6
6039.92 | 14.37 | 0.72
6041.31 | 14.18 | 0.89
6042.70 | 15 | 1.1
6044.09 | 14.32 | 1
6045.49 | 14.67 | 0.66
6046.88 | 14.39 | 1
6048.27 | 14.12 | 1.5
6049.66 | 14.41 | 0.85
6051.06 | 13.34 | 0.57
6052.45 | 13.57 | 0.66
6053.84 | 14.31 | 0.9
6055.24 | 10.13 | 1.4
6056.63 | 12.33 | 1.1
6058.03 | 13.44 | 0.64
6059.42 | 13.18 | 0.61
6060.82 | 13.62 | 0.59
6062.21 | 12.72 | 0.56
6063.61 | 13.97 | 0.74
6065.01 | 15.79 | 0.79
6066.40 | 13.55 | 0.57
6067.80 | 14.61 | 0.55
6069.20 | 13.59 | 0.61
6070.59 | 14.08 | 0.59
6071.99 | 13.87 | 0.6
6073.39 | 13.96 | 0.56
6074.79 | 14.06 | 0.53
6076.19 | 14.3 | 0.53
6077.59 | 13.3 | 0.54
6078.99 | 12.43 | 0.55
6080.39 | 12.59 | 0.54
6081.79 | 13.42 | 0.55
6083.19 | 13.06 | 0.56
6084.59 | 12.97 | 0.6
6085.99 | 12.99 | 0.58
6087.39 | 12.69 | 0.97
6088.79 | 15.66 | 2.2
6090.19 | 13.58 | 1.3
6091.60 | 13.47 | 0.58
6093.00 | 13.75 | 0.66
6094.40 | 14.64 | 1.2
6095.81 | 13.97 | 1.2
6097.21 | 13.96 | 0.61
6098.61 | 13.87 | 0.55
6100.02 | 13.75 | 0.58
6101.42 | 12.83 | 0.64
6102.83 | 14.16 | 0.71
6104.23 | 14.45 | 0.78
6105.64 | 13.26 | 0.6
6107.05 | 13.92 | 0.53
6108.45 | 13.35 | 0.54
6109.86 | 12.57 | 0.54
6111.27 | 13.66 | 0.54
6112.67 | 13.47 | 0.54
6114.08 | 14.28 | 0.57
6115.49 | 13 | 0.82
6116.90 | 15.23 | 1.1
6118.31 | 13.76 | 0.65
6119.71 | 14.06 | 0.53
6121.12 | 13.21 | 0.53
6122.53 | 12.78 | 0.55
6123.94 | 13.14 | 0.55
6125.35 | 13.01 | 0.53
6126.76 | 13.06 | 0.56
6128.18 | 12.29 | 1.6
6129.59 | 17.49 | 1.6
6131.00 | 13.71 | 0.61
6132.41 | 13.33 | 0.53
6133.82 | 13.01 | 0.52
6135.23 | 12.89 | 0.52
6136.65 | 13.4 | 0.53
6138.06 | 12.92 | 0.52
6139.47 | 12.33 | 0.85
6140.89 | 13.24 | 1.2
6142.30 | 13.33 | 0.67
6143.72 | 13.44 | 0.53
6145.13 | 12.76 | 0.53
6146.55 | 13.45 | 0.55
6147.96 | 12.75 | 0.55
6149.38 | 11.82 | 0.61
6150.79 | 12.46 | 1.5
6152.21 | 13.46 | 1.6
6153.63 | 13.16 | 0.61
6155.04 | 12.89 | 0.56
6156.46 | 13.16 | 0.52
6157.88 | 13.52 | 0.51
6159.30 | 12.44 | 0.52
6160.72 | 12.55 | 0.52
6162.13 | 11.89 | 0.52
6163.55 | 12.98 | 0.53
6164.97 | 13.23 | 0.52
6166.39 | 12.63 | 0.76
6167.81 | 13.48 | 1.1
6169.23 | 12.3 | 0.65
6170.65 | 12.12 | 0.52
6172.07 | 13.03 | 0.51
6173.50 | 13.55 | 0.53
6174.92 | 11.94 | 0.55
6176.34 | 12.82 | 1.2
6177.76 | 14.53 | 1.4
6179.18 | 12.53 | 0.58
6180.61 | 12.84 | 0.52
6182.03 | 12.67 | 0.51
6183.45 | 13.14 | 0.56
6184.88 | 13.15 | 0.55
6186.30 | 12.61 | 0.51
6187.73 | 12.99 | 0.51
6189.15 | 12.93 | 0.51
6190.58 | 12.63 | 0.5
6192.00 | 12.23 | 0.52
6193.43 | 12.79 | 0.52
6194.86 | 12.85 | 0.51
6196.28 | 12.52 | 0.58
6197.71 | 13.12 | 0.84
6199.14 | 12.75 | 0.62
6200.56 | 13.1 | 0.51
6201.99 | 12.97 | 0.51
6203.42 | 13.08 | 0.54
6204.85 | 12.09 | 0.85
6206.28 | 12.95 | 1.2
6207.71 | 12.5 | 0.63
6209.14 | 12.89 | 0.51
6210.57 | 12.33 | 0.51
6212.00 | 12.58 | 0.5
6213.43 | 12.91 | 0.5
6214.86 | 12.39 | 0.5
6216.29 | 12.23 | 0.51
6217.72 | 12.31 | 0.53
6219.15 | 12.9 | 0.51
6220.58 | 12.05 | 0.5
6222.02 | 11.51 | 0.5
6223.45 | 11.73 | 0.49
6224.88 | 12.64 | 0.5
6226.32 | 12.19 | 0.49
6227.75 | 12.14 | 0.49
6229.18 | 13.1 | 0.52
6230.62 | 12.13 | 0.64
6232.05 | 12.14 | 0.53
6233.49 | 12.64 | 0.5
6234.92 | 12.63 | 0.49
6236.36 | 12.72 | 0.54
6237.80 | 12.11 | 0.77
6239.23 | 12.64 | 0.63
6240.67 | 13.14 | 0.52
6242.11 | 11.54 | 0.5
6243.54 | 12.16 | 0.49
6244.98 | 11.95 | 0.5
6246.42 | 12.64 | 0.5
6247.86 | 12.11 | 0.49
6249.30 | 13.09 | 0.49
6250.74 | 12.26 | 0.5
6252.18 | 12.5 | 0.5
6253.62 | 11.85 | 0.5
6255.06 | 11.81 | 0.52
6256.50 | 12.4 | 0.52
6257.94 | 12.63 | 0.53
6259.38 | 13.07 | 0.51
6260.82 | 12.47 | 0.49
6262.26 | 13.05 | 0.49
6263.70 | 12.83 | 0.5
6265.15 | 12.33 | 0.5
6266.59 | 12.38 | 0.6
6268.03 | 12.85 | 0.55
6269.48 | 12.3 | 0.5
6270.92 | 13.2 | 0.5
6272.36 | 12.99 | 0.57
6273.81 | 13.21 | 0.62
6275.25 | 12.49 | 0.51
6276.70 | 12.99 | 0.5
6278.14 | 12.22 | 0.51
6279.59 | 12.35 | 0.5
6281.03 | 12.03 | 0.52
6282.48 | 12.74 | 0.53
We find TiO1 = 0.03 mag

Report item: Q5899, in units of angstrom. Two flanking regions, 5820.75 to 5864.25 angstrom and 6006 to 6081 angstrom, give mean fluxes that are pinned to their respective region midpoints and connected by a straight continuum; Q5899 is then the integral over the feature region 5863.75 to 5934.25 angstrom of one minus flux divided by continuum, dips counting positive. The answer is 2.2 angstrom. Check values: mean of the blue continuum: 13.9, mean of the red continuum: 13.6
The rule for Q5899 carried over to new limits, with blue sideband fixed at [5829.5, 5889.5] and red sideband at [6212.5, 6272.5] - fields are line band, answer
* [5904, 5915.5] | 0.2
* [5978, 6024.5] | 0.2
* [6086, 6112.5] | -1.5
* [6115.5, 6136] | -1.2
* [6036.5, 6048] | -0.9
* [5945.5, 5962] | -0.5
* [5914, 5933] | 0.4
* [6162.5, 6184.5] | -0.4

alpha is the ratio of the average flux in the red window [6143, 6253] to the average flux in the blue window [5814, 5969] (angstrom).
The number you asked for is 0.9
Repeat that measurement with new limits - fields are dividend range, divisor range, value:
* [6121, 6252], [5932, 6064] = 0.94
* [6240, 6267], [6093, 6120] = 0.90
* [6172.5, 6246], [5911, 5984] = 0.93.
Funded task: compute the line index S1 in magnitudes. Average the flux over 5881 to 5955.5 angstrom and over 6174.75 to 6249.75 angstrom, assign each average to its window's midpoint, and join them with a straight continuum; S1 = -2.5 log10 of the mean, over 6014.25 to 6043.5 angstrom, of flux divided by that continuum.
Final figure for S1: -0.05 mag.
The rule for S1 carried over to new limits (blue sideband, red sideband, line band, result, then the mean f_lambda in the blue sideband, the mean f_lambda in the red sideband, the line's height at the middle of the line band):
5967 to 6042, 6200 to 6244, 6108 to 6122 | -0.058 mag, 13.4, 12.5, 12.9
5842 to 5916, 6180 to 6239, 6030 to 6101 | -0.059 mag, 13.5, 12.6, 13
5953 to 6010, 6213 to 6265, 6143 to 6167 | -0.008 mag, 13.5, 12.4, 12.8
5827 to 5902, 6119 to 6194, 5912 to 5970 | -0.008 mag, 13.7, 13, 13.5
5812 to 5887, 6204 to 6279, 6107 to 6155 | -0.033 mag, 14.1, 12.5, 12.9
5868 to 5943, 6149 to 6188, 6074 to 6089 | -0.024 mag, 13.4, 12.9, 13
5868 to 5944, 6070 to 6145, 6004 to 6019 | 0.016 mag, 13.4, 13.6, 13.5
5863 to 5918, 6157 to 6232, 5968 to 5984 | -0.040 mag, 13.4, 12.7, 13.2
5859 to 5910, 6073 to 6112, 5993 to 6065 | 0.002 mag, 13.3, 13.6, 13.5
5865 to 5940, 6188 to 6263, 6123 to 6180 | -0.028 mag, 13.4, 12.5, 12.7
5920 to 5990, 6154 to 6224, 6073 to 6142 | -0.043 mag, 13.6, 12.7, 13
